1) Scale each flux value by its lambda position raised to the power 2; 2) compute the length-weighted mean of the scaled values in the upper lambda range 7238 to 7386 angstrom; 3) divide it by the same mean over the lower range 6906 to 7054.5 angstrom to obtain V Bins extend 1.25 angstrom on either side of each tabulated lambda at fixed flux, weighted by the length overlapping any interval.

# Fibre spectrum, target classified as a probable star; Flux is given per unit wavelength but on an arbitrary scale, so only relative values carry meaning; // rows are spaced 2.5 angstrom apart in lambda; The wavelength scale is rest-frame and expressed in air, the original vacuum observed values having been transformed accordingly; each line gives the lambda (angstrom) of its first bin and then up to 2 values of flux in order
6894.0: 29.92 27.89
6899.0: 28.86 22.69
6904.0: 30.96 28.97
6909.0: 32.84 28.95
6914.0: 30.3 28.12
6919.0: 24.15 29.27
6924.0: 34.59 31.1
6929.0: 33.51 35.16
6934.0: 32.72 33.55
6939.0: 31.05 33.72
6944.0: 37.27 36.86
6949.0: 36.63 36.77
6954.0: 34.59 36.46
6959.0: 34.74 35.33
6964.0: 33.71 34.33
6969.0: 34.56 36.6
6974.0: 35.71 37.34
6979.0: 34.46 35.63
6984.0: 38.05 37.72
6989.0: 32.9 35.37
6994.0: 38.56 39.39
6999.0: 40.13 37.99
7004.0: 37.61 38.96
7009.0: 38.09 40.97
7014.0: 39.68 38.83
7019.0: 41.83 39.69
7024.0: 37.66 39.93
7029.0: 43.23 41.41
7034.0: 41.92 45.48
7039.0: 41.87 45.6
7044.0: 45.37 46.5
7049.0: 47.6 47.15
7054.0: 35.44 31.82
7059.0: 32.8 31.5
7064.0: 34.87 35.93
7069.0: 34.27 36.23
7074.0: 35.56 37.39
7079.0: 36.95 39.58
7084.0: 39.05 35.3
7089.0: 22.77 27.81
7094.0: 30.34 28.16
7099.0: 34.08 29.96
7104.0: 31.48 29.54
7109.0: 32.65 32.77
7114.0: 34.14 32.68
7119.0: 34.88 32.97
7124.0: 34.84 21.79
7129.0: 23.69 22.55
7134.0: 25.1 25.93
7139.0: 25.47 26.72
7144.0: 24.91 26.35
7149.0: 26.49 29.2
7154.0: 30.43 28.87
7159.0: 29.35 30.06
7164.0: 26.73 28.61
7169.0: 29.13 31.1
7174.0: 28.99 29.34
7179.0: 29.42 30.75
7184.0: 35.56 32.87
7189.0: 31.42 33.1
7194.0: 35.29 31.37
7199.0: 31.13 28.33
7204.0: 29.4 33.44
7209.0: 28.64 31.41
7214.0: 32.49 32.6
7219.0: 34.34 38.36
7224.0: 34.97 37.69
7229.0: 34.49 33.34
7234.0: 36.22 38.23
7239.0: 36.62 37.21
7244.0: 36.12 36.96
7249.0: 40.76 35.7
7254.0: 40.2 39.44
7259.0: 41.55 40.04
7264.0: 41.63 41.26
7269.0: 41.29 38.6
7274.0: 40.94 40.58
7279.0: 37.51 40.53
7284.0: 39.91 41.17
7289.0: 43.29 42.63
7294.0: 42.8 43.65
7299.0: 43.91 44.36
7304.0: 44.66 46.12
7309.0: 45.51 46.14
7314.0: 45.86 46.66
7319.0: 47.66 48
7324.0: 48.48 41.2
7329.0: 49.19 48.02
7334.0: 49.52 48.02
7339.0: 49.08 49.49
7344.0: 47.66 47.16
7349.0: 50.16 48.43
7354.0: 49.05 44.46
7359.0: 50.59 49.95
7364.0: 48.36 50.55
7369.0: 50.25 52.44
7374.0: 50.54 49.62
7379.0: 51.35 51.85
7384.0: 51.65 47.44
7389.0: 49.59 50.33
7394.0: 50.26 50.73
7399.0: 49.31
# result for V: 1.33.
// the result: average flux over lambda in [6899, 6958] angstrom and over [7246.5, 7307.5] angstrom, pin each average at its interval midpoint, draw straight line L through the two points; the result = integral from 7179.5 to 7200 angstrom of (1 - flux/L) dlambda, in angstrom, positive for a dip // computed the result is 3.4 angstrom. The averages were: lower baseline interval 32.1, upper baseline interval 41.2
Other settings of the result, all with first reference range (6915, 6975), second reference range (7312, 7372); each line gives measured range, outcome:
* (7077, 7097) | 3.1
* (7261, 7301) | 4.1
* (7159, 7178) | 5.8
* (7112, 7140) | 8.1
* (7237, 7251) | 2.3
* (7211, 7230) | 4.0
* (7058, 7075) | 1.7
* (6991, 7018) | -2.2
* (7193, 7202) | 2.4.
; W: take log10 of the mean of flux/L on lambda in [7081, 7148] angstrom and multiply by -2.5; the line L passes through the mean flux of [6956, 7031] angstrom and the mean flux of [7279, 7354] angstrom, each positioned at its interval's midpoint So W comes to 0.34 mag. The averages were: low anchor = 37.6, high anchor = 45.8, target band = 29.7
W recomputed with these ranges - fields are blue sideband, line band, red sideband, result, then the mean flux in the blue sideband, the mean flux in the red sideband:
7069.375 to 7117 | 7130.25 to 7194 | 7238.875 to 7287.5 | 0.230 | 33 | 39.5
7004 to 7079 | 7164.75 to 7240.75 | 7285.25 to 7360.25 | 0.313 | 39.5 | 46.4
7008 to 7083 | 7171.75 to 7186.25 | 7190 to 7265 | 0.177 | 39.5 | 35.3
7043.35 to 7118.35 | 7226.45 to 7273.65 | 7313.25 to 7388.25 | 0.140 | 34.9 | 48.8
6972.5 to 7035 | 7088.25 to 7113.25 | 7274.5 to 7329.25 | 0.313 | 38.5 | 43.9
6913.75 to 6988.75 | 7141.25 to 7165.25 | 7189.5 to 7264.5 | 0.243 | 34.2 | 35.3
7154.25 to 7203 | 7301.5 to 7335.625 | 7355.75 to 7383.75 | -0.041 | 30.6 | 50.2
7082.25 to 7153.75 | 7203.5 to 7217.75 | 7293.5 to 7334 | 0.184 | 29.4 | 45.9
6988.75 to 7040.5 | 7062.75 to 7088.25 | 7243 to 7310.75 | 0.110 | 39.8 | 41.2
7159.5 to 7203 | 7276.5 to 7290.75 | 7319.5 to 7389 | 0.026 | 30.7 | 49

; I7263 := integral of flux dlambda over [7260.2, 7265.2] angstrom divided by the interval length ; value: 40.8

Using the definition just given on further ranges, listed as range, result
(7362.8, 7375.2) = 50.4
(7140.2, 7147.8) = 26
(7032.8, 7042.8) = 43.7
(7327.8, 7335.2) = 48.9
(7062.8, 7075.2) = 35.4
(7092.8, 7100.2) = 30.8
